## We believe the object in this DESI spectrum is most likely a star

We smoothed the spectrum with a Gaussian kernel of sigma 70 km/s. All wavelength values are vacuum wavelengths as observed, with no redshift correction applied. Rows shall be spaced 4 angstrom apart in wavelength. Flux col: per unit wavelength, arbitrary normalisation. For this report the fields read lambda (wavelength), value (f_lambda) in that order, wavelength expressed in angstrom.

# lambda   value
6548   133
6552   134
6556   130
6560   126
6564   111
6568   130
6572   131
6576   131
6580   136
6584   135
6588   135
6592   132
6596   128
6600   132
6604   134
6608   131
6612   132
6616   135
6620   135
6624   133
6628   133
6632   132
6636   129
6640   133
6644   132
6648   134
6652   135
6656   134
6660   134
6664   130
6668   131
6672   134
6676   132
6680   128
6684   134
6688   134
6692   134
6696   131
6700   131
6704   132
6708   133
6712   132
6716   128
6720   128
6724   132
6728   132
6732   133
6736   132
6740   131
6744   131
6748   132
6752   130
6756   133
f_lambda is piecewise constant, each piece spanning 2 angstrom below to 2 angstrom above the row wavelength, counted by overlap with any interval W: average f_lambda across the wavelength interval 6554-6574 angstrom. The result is 126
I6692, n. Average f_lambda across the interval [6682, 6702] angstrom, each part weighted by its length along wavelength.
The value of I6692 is 133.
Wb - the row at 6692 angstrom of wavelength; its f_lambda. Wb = 134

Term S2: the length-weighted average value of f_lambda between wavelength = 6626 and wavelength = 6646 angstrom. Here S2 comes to 132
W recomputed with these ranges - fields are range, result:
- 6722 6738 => 132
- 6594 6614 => 131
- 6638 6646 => 132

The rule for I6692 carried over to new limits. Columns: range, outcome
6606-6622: 133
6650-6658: 134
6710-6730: 130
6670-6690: 132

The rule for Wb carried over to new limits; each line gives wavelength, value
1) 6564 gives 111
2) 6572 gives 131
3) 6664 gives 130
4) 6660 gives 134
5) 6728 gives 132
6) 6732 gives 133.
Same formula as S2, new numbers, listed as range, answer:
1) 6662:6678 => 132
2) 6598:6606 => 133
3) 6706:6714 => 132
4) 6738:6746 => 131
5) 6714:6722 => 128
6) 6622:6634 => 133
